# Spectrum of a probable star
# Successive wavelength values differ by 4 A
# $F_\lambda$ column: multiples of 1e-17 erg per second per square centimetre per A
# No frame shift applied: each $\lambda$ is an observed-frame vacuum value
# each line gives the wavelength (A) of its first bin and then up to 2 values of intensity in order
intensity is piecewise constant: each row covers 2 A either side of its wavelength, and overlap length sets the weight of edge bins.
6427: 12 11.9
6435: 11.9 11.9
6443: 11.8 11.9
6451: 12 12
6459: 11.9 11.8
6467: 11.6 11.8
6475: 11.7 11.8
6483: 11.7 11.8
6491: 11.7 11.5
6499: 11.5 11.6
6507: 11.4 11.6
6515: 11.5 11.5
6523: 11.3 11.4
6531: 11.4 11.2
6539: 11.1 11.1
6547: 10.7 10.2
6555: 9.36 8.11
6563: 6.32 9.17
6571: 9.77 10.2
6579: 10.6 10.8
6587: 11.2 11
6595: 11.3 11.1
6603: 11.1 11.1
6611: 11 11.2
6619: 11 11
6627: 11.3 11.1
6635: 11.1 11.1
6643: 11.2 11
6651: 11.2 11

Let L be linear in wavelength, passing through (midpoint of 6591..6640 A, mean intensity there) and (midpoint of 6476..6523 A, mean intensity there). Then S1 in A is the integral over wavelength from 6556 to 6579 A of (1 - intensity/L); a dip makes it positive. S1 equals 4.9 A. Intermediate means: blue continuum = 11.6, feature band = 8.91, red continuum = 11.1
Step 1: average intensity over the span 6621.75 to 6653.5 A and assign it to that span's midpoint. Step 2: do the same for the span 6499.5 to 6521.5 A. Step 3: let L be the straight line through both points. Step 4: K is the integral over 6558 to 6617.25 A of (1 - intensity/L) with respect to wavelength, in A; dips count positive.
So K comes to 5.1 A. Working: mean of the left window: 11.5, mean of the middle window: 10.3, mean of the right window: 11.1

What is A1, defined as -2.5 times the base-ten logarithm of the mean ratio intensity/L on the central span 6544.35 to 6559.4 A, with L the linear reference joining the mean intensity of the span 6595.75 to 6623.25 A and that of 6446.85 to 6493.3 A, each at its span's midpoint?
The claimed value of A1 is 0.16 mag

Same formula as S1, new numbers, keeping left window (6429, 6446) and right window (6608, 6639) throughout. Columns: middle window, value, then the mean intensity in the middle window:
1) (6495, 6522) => 0.2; 11.5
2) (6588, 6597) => 0.1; 11.2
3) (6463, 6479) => 0.0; 11.7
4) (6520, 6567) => 5.2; 10.2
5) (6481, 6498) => 0.0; 11.7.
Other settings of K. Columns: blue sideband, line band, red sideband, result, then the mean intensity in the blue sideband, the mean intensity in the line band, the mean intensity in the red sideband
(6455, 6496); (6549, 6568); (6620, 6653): 4.7 A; 11.7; 8.6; 11.1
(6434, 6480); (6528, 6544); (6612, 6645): 0.4 A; 11.8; 11.2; 11.1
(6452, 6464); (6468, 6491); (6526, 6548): -0.1 A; 11.9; 11.7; 11.2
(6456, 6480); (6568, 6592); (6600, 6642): 1.6 A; 11.8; 10.5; 11.1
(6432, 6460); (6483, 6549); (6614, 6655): 1.2 A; 11.9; 11.4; 11.1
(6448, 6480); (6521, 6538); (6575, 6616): 0.2 A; 11.8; 11.3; 11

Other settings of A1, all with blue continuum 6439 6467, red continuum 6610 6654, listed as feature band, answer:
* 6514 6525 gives 0.02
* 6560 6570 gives 0.39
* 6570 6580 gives 0.12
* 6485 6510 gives 0.01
